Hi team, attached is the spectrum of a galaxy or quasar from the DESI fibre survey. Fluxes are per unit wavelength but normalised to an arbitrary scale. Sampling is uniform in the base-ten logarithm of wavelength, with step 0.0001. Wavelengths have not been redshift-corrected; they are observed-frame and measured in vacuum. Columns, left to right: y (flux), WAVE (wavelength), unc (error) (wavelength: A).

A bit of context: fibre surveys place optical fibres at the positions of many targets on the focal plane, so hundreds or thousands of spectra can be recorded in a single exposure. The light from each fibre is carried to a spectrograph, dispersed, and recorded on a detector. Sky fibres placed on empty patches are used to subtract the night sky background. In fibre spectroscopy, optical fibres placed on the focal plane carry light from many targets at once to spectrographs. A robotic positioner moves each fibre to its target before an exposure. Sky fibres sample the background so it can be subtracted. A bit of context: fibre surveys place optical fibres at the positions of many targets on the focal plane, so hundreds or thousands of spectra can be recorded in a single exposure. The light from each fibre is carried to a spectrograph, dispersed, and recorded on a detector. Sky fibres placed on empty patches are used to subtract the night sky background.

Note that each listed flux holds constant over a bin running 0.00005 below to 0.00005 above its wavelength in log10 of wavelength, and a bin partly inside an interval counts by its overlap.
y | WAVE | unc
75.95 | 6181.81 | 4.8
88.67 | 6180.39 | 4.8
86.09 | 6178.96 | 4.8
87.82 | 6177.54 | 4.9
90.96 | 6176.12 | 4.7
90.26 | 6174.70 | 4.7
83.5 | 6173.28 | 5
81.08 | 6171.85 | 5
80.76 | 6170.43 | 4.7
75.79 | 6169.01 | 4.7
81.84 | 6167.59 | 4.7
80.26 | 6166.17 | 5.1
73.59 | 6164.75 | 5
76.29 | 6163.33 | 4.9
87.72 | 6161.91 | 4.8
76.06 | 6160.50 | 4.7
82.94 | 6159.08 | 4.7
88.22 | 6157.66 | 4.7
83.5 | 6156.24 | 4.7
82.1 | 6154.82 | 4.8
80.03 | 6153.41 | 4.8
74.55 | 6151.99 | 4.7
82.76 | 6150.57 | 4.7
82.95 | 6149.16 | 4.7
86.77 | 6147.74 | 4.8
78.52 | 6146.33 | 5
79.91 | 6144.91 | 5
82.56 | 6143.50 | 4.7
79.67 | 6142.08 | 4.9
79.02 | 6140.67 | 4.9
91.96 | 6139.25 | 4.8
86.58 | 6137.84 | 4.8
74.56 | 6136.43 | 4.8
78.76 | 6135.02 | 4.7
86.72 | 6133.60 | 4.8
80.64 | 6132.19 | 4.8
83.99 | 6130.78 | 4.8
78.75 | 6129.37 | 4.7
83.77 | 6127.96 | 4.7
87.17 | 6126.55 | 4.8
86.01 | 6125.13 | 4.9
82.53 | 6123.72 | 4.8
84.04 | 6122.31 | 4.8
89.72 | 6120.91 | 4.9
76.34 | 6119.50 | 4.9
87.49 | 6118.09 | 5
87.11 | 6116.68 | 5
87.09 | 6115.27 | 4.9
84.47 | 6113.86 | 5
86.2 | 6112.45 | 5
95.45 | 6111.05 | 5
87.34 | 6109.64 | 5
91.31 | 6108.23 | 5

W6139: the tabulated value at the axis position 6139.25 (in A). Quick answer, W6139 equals 91.96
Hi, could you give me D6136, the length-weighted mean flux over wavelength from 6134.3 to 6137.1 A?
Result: 76.6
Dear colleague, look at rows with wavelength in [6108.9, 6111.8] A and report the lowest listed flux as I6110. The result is 87.34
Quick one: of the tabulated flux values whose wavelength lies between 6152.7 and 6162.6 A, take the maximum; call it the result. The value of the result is 88.22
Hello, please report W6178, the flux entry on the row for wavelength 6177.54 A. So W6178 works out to 87.82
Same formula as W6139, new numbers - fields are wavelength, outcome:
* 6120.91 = 89.72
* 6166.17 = 80.26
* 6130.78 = 83.99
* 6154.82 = 82.1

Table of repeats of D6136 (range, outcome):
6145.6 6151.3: 82.7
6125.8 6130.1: 83.1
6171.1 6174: 82.1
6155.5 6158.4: 85.6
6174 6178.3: 89.8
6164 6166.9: 76.9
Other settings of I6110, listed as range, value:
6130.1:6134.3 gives 80.64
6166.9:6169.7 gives 75.79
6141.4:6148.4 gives 78.52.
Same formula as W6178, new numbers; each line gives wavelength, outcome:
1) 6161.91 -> 87.72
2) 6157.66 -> 88.22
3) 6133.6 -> 86.72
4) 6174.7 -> 90.26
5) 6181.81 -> 75.95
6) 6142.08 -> 79.67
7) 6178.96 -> 86.09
